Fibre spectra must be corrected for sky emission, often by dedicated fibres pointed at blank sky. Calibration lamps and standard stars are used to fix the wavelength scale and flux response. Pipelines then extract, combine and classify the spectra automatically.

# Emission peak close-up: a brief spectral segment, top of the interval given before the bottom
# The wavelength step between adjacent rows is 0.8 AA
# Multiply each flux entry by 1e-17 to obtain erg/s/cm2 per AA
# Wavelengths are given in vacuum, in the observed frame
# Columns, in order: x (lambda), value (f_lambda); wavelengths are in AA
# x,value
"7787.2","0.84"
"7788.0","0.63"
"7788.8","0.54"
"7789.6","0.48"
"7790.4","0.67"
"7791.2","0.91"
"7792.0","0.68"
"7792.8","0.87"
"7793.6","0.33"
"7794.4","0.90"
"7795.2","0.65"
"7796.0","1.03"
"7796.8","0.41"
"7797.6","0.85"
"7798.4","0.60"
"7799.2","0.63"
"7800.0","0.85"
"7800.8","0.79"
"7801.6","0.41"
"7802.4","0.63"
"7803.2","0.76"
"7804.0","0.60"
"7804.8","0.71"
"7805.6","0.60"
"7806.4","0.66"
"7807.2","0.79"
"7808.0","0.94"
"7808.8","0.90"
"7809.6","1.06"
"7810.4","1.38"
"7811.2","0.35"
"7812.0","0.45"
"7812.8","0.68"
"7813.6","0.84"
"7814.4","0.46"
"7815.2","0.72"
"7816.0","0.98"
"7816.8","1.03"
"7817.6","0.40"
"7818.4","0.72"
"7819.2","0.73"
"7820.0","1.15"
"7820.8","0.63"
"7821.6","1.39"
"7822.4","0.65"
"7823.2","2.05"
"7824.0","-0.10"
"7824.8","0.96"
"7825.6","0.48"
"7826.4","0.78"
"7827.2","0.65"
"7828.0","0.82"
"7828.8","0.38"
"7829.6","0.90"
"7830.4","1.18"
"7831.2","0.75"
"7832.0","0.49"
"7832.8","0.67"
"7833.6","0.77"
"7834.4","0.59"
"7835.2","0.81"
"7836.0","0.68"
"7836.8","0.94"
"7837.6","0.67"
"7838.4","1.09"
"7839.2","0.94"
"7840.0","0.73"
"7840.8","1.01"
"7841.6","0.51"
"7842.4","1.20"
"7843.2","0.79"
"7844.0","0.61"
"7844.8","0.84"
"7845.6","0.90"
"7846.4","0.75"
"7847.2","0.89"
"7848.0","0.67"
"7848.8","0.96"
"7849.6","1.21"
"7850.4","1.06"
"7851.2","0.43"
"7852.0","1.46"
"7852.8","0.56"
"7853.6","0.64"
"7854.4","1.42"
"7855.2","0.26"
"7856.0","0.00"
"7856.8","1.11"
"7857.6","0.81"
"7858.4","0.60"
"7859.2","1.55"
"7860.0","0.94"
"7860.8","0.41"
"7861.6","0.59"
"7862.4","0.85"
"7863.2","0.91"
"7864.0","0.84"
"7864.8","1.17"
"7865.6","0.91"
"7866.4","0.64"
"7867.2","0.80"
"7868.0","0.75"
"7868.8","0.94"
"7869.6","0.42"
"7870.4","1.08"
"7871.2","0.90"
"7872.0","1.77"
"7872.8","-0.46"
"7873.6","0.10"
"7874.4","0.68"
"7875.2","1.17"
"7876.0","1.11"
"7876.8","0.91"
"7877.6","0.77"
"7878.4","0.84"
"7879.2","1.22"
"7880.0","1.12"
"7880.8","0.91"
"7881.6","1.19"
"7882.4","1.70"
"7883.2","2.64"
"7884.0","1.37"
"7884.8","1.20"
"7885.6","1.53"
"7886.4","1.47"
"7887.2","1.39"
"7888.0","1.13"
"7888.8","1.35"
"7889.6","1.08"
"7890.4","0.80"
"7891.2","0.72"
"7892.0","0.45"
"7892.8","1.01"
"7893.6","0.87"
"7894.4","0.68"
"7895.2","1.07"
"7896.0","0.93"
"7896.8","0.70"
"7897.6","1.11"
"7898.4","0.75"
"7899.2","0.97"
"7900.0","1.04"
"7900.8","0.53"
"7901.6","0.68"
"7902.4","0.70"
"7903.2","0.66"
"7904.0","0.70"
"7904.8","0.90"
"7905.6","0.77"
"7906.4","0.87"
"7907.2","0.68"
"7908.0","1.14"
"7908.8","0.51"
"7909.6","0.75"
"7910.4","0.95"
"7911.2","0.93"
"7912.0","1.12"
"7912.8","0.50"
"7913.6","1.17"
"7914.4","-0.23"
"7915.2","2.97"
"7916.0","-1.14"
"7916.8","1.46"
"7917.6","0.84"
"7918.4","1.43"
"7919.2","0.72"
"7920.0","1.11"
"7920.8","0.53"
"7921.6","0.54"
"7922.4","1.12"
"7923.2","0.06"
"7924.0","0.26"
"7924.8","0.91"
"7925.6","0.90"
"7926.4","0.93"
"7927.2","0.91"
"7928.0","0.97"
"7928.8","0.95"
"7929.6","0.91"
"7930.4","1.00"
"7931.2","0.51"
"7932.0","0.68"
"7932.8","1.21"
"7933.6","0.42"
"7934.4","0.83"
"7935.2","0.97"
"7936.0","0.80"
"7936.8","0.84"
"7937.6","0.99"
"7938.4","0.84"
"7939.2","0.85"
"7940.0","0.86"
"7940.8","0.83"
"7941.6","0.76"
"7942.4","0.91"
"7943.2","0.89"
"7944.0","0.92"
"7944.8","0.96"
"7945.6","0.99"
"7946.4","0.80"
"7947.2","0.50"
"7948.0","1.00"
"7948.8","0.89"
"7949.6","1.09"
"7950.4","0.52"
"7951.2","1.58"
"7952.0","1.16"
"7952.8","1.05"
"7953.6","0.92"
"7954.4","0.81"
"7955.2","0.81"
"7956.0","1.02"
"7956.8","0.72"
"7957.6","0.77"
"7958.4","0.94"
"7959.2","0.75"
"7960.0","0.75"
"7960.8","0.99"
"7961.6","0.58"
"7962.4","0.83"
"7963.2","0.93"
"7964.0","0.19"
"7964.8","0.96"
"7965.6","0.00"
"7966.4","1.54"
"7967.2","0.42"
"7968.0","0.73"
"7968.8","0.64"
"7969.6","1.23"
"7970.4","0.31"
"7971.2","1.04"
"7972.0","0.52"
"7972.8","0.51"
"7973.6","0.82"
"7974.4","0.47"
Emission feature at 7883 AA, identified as H-beta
